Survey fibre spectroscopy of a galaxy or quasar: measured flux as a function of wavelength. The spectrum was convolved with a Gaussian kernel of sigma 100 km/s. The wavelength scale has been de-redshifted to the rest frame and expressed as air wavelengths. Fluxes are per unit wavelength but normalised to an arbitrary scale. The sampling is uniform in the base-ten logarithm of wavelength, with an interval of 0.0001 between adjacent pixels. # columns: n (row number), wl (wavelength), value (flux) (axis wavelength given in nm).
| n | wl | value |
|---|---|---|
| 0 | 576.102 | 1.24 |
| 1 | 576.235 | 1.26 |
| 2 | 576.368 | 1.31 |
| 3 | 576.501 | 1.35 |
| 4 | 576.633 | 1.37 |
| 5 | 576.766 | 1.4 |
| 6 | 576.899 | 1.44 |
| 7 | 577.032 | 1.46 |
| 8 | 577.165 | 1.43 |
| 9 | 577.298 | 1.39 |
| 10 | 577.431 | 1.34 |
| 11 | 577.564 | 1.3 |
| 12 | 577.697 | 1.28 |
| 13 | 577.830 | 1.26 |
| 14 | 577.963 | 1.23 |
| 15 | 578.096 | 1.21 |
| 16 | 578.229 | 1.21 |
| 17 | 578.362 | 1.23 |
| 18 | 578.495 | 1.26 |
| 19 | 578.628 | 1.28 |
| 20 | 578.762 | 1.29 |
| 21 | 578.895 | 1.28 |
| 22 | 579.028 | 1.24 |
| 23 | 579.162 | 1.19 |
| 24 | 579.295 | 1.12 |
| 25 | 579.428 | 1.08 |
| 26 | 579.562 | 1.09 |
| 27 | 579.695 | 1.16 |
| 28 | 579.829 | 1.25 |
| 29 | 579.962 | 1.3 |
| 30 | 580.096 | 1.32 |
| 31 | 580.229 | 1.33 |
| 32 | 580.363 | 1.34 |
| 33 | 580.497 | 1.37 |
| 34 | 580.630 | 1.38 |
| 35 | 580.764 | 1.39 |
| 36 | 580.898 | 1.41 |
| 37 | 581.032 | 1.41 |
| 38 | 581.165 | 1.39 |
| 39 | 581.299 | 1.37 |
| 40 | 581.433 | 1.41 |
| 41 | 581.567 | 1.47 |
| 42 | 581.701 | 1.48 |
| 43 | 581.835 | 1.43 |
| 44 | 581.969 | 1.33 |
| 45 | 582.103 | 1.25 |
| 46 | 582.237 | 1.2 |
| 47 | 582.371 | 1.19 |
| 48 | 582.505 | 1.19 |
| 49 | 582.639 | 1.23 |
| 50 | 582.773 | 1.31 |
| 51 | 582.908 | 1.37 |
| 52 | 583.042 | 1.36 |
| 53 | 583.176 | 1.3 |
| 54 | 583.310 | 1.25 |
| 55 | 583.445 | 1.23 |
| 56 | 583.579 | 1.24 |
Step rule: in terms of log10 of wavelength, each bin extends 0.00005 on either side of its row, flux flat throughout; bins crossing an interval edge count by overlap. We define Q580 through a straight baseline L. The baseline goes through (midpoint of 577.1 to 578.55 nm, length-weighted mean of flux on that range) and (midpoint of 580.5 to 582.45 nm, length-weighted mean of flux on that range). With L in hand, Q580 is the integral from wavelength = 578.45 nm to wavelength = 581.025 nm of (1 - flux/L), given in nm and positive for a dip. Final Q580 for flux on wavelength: 0.11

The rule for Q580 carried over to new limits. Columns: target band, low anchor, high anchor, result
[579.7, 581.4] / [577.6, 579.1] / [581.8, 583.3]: -0.11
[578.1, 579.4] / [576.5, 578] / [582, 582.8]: 0.09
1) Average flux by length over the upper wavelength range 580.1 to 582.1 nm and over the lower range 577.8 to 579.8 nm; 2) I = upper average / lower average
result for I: 1.15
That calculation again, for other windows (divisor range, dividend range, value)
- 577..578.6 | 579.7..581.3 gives 1.04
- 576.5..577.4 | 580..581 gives 0.97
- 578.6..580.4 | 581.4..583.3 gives 1.07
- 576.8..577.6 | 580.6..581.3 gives 1.00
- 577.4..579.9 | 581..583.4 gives 1.08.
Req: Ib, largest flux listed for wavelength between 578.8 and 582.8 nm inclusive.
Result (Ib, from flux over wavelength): 1.48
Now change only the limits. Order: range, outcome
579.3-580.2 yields 1.32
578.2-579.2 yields 1.29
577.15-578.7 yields 1.43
